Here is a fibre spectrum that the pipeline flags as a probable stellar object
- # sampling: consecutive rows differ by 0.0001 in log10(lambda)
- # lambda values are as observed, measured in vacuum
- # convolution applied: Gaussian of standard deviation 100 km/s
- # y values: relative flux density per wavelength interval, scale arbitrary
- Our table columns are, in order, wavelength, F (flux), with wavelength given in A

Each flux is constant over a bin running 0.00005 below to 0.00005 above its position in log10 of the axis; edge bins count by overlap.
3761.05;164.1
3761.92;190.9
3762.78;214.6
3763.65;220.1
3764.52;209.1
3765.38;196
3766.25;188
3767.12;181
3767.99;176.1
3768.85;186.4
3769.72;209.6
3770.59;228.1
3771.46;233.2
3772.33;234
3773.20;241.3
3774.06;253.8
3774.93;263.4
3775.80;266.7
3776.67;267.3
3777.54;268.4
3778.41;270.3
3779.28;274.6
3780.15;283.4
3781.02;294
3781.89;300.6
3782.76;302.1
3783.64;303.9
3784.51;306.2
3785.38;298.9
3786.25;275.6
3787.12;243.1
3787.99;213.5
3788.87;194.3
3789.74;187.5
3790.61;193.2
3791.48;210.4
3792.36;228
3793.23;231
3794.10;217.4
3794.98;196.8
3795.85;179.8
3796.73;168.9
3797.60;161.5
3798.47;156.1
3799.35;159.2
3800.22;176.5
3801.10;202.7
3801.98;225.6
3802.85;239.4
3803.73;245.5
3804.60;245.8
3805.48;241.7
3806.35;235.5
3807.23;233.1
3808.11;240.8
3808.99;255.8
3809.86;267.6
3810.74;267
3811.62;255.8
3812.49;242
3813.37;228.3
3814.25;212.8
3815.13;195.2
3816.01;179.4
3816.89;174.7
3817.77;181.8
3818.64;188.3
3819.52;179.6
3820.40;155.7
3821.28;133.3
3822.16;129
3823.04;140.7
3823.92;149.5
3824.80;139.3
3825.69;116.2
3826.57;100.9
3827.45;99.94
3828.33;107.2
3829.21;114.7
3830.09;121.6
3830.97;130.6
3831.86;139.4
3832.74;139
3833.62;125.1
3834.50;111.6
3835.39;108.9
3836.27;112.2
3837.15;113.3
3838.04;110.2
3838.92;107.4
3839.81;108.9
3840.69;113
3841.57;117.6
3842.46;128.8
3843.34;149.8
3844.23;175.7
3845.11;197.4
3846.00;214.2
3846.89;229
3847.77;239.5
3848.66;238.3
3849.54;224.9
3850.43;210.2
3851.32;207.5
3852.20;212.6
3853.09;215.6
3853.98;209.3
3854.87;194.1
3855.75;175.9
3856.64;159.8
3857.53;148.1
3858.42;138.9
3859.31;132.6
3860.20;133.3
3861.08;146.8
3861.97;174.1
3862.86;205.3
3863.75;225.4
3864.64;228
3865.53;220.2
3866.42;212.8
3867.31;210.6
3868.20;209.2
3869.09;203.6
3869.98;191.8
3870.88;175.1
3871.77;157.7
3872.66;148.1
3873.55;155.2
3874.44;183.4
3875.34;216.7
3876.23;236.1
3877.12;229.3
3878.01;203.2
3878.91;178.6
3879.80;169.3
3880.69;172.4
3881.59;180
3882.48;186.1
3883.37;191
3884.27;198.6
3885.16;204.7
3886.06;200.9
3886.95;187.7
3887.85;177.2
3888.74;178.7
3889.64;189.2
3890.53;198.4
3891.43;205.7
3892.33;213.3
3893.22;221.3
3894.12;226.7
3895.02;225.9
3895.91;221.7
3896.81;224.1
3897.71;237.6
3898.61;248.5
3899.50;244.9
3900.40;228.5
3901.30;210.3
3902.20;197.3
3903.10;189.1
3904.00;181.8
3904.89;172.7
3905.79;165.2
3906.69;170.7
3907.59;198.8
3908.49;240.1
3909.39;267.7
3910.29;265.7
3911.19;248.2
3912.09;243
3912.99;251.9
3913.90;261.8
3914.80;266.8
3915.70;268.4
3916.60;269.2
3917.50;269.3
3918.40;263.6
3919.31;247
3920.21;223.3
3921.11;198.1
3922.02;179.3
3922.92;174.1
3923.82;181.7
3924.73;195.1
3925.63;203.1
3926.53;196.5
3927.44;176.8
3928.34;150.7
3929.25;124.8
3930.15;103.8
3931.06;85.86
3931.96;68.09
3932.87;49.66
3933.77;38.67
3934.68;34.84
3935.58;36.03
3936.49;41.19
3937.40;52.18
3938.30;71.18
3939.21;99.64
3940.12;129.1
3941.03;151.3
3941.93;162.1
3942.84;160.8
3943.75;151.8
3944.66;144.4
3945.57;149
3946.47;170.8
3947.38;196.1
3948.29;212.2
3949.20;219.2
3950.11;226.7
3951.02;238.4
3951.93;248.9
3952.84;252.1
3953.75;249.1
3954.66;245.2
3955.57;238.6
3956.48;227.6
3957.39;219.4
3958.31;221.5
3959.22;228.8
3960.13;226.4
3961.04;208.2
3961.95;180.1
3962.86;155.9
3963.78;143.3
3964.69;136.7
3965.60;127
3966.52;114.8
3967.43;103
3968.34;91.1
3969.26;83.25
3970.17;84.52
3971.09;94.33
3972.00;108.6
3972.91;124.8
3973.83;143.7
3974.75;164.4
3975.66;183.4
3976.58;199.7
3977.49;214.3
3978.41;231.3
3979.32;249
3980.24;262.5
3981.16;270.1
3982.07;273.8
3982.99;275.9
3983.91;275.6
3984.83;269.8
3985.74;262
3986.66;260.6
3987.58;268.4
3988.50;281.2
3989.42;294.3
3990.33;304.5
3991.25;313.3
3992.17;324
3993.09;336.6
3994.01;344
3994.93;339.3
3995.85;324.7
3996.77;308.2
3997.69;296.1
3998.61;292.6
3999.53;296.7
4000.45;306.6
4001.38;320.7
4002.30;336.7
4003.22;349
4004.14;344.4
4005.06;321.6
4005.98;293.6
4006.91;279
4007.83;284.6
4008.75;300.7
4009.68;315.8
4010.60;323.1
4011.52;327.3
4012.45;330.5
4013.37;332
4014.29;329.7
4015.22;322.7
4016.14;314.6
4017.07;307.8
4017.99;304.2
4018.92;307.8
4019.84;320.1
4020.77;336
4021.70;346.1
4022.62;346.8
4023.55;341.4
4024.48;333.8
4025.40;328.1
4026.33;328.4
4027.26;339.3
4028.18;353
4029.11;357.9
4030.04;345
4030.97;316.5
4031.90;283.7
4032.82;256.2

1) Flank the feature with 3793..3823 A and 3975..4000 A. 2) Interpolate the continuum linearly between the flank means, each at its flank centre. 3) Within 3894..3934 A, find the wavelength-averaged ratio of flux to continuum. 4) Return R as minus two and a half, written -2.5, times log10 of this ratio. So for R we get 0.22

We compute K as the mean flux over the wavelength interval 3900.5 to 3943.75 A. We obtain 173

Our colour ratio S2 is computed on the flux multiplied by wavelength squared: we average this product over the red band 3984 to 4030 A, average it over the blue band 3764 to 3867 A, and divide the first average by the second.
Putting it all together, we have 1.78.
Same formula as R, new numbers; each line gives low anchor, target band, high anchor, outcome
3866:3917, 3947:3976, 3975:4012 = 0.43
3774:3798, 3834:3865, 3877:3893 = 0.24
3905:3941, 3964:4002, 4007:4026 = 0.17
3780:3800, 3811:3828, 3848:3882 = 0.26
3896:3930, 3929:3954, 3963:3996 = 0.49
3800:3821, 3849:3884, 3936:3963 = 0.08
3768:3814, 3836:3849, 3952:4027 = 0.47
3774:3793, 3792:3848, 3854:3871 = 0.28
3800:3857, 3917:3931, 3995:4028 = 0.31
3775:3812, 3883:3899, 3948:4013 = 0.16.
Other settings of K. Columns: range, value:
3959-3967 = 167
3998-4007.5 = 313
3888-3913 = 216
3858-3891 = 188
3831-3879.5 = 175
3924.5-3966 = 160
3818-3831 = 135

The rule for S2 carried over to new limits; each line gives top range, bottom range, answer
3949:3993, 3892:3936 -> 1.12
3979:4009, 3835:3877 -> 1.80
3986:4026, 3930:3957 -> 2.18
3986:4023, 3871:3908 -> 1.68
